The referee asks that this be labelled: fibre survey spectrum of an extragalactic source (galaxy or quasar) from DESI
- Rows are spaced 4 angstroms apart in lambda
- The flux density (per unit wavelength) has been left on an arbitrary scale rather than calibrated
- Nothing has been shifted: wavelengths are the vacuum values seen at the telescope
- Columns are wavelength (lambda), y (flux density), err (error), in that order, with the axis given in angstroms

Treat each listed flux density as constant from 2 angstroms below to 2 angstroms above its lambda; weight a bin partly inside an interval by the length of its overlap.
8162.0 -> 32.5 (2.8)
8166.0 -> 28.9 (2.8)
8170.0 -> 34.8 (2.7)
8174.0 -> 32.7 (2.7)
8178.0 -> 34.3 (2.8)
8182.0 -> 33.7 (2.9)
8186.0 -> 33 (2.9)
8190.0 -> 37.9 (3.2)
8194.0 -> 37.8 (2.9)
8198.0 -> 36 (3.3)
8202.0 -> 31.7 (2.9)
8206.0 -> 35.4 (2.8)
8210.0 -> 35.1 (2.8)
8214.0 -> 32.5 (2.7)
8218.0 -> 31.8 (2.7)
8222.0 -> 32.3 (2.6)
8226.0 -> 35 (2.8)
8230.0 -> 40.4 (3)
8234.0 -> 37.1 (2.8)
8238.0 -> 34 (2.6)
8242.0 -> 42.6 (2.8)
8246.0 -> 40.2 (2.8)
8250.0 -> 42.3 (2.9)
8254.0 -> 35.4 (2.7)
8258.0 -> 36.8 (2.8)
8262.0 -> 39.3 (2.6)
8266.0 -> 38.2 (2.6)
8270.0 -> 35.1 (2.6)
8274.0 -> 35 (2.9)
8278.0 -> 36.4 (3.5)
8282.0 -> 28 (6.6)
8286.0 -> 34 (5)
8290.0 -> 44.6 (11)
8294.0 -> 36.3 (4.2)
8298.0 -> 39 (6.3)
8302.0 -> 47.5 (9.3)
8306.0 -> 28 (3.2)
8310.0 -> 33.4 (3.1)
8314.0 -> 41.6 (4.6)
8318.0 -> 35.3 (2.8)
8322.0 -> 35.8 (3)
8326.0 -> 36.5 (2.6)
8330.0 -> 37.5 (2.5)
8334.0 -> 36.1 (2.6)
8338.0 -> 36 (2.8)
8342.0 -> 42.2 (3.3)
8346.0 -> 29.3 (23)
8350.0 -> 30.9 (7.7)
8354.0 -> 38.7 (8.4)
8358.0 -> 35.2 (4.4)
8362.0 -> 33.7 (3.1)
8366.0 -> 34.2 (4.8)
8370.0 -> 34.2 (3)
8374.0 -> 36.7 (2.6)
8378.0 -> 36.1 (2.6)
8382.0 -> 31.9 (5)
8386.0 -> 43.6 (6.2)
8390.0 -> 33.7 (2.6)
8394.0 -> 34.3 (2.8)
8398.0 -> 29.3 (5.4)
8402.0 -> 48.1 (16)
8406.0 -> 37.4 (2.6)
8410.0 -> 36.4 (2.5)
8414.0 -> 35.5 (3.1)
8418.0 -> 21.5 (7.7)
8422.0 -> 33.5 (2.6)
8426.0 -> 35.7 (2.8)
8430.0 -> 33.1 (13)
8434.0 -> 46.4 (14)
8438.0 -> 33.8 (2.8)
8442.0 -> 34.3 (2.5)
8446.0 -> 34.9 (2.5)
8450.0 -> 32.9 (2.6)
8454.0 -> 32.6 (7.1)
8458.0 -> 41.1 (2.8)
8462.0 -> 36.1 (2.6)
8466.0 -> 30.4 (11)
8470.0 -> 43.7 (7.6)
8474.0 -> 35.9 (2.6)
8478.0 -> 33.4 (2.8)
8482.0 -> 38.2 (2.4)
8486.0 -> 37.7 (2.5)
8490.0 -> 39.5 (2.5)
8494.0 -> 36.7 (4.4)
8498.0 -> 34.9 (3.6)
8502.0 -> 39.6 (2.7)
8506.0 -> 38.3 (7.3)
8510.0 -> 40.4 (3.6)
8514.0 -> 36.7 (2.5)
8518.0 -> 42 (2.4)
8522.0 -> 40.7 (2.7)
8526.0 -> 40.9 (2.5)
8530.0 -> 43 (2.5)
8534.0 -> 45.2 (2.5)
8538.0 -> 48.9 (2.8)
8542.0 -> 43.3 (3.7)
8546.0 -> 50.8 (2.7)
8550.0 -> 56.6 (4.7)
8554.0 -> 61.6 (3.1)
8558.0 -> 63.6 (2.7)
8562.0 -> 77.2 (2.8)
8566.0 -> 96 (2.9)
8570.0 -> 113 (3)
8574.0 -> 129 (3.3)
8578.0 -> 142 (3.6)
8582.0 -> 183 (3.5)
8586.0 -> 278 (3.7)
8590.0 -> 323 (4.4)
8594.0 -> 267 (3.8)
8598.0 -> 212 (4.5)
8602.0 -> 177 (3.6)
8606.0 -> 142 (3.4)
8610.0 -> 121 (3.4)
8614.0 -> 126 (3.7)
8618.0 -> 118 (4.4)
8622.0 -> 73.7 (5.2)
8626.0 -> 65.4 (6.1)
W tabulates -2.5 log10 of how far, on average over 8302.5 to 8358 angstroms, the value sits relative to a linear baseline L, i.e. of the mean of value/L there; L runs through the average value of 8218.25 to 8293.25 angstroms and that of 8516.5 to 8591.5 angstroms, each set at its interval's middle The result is 0.40 mag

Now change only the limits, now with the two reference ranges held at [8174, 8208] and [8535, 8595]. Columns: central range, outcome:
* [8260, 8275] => 0.395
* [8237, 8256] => 0.225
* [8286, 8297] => 0.447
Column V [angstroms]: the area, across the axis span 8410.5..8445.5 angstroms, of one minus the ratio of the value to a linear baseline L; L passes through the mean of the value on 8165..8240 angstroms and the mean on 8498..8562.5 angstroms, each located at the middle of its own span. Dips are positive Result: 7.1 angstroms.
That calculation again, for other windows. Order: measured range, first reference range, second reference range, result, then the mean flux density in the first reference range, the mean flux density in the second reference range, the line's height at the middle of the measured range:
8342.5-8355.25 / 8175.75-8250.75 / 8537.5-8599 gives 6.9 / 35.8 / 135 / 73.7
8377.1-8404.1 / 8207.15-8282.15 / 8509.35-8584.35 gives 8.6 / 36.4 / 72.8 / 54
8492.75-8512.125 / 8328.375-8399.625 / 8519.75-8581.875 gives 7.8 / 35.2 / 73.4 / 63.5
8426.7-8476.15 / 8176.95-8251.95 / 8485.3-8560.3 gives 7.3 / 36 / 44.5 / 42.5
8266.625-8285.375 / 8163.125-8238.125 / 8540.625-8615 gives 7.3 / 34.4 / 141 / 55.7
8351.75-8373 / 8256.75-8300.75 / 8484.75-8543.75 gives 1.6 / 36.8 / 40.5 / 38.1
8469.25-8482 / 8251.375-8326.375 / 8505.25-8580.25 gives 4.5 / 36.7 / 64.5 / 57.1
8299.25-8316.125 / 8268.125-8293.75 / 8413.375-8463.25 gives -1.1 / 35.6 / 34.7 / 35.4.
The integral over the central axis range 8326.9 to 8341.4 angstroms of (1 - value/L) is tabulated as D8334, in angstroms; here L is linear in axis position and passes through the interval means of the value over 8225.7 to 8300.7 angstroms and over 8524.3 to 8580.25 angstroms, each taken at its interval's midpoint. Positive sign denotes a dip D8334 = 2.86 angstroms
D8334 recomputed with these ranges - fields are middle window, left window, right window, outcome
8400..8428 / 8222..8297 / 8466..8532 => 1.94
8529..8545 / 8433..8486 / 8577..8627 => 9.44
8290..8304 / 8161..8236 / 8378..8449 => -2.64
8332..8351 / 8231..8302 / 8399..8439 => 0.90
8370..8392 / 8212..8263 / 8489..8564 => 2.85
